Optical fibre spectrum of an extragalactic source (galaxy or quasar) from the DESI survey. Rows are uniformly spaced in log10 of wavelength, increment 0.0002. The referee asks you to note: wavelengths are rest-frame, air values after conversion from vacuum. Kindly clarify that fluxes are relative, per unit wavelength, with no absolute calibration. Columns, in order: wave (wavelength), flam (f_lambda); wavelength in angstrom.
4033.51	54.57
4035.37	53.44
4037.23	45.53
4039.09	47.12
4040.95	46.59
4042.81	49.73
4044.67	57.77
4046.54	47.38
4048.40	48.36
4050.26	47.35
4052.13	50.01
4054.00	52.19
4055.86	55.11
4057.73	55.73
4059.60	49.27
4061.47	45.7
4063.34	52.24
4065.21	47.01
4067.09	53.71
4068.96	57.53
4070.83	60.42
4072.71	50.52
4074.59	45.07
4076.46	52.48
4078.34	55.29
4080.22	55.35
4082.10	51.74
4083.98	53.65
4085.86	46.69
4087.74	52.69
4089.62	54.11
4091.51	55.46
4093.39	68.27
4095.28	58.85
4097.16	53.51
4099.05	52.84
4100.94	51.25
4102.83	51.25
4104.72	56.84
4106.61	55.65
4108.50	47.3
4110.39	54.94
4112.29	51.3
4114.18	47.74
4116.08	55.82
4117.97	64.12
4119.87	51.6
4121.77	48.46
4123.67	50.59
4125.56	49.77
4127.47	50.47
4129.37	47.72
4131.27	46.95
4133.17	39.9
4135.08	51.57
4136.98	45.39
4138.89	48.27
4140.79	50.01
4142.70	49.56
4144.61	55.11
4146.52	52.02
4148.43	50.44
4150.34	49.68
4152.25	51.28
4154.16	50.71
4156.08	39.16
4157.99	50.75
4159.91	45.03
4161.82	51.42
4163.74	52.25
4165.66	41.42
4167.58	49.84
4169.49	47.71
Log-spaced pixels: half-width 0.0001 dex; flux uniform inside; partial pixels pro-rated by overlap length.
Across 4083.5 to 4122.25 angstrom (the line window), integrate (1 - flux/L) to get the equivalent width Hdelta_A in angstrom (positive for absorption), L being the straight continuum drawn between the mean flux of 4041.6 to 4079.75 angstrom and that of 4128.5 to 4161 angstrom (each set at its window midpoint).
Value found -3.0 angstrom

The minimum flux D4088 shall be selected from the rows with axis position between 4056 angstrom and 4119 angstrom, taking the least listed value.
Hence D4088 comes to 45.07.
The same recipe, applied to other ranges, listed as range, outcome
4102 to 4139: 39.9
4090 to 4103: 51.25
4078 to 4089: 46.69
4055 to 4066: 45.7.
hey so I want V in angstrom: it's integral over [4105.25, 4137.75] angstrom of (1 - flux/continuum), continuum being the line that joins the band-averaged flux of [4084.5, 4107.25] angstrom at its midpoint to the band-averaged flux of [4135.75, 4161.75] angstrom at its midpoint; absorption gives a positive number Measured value 0.9 angstrom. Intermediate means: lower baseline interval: 54.8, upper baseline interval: 49.2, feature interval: 50.7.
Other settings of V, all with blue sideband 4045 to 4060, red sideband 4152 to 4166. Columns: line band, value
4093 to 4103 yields -1.21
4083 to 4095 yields -1.31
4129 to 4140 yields 0.44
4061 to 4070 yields -0.18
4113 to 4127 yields -1.00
